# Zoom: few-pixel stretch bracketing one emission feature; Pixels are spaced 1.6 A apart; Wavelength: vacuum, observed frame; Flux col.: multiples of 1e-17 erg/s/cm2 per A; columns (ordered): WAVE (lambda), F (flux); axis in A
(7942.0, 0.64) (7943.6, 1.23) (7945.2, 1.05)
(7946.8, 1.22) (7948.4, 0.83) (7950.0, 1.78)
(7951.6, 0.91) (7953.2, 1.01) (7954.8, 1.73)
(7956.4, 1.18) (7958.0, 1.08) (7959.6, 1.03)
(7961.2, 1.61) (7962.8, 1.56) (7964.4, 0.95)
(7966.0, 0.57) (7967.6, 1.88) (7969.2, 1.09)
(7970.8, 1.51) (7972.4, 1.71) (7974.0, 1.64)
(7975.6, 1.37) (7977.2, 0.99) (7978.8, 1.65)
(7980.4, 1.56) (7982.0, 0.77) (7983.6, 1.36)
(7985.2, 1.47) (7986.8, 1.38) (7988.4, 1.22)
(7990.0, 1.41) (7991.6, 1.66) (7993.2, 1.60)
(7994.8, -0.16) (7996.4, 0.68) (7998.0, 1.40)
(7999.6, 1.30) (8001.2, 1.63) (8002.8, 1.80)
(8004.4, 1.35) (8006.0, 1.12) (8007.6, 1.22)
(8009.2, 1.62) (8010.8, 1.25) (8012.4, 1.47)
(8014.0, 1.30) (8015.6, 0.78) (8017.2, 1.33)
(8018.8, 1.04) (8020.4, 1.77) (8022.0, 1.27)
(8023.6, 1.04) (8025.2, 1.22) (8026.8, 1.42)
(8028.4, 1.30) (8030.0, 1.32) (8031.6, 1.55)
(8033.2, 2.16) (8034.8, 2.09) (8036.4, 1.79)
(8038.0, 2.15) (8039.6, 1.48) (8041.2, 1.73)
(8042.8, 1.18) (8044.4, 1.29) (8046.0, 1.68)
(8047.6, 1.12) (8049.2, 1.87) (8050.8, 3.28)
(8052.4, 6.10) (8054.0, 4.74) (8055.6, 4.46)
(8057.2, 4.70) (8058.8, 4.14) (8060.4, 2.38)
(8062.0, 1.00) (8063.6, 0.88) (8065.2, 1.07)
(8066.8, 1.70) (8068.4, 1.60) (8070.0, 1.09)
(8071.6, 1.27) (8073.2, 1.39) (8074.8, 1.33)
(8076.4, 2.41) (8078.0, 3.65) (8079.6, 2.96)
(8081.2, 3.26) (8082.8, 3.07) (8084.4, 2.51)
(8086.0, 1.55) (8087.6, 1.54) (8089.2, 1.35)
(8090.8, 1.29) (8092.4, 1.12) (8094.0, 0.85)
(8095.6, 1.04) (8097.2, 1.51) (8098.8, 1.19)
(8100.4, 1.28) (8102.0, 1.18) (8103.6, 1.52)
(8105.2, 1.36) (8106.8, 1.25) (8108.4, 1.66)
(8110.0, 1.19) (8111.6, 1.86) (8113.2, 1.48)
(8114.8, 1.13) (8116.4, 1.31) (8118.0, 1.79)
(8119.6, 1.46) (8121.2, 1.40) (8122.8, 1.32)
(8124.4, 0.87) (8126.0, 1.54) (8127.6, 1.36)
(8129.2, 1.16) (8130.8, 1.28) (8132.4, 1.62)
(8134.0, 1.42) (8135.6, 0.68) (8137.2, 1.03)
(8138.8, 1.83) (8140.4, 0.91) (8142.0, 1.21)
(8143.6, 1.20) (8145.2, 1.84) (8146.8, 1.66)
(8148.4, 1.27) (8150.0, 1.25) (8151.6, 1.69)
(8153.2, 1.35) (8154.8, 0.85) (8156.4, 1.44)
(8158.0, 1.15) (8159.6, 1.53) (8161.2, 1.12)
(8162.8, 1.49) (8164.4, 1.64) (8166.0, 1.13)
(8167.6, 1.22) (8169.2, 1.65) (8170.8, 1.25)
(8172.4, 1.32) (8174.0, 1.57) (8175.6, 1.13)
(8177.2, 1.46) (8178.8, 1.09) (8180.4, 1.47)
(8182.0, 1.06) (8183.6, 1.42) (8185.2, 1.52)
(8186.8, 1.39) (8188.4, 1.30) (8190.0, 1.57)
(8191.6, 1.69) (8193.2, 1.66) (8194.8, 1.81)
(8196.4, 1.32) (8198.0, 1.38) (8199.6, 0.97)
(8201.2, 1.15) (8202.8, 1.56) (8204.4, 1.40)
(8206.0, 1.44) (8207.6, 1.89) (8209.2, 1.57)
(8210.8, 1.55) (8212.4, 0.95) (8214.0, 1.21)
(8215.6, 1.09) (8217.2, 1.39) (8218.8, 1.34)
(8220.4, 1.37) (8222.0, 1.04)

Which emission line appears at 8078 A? [N II] 6583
